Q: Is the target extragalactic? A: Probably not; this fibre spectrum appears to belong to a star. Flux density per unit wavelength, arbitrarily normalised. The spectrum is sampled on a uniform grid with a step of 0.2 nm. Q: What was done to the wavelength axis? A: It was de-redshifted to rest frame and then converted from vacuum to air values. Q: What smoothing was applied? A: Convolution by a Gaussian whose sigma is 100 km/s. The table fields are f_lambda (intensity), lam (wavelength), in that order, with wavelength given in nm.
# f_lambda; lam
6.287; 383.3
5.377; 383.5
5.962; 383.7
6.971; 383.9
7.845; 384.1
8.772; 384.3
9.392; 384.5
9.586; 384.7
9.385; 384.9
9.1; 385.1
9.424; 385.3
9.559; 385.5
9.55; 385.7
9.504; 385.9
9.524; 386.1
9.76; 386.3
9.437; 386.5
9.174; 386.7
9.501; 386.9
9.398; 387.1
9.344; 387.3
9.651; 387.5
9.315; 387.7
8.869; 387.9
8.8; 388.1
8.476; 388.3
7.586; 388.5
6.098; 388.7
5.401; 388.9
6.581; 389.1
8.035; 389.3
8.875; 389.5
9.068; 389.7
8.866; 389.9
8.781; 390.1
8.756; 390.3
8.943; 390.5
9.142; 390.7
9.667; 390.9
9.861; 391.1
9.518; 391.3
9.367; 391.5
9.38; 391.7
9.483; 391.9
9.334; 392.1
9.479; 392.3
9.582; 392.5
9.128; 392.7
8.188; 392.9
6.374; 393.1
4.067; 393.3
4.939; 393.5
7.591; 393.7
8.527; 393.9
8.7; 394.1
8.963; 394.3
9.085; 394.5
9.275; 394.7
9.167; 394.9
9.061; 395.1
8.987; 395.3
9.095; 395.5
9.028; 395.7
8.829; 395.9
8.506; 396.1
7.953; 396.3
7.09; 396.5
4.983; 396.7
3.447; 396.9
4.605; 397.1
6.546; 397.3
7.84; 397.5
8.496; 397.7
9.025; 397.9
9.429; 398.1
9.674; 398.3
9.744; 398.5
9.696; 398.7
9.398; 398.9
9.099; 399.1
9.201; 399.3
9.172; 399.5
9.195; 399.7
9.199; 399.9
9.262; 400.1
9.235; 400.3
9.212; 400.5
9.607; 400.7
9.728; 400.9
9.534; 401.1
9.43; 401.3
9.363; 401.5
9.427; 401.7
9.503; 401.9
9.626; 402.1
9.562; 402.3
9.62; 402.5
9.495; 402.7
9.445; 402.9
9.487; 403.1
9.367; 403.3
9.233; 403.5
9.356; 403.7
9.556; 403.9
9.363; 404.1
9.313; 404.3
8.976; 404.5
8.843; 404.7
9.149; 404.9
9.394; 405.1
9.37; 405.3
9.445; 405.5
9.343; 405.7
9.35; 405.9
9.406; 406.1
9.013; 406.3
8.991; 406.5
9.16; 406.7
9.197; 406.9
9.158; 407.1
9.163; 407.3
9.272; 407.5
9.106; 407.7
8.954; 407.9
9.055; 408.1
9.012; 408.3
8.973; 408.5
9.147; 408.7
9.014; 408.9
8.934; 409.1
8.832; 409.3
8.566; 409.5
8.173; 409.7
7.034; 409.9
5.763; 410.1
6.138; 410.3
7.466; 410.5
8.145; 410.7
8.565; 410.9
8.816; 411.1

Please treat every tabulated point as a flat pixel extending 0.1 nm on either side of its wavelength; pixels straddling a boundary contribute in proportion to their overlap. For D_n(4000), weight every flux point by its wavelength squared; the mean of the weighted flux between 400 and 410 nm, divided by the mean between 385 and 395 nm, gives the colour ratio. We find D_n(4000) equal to 1.1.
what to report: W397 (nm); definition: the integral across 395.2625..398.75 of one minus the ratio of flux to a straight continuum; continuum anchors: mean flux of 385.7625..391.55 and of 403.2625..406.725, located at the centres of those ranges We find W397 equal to 0.44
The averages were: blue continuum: 8.8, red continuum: 9.26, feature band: 7.9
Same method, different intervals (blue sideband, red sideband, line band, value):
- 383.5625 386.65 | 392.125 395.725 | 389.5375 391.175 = -0.11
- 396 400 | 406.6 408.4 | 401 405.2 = -0.36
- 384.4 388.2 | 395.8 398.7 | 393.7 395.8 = -0.23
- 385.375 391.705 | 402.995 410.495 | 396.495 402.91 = 0.10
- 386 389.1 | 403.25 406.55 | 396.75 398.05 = 0.33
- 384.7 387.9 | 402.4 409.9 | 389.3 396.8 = 0.65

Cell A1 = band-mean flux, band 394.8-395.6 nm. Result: 9.08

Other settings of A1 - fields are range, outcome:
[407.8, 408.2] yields 9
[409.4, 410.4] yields 7.13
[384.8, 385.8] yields 9.4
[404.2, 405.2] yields 9.14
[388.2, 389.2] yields 6.83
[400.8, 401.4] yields 9.56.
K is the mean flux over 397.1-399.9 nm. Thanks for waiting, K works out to 8.82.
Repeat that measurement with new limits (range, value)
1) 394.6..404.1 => 8.83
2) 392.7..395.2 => 7.88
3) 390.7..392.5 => 9.49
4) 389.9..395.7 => 8.67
